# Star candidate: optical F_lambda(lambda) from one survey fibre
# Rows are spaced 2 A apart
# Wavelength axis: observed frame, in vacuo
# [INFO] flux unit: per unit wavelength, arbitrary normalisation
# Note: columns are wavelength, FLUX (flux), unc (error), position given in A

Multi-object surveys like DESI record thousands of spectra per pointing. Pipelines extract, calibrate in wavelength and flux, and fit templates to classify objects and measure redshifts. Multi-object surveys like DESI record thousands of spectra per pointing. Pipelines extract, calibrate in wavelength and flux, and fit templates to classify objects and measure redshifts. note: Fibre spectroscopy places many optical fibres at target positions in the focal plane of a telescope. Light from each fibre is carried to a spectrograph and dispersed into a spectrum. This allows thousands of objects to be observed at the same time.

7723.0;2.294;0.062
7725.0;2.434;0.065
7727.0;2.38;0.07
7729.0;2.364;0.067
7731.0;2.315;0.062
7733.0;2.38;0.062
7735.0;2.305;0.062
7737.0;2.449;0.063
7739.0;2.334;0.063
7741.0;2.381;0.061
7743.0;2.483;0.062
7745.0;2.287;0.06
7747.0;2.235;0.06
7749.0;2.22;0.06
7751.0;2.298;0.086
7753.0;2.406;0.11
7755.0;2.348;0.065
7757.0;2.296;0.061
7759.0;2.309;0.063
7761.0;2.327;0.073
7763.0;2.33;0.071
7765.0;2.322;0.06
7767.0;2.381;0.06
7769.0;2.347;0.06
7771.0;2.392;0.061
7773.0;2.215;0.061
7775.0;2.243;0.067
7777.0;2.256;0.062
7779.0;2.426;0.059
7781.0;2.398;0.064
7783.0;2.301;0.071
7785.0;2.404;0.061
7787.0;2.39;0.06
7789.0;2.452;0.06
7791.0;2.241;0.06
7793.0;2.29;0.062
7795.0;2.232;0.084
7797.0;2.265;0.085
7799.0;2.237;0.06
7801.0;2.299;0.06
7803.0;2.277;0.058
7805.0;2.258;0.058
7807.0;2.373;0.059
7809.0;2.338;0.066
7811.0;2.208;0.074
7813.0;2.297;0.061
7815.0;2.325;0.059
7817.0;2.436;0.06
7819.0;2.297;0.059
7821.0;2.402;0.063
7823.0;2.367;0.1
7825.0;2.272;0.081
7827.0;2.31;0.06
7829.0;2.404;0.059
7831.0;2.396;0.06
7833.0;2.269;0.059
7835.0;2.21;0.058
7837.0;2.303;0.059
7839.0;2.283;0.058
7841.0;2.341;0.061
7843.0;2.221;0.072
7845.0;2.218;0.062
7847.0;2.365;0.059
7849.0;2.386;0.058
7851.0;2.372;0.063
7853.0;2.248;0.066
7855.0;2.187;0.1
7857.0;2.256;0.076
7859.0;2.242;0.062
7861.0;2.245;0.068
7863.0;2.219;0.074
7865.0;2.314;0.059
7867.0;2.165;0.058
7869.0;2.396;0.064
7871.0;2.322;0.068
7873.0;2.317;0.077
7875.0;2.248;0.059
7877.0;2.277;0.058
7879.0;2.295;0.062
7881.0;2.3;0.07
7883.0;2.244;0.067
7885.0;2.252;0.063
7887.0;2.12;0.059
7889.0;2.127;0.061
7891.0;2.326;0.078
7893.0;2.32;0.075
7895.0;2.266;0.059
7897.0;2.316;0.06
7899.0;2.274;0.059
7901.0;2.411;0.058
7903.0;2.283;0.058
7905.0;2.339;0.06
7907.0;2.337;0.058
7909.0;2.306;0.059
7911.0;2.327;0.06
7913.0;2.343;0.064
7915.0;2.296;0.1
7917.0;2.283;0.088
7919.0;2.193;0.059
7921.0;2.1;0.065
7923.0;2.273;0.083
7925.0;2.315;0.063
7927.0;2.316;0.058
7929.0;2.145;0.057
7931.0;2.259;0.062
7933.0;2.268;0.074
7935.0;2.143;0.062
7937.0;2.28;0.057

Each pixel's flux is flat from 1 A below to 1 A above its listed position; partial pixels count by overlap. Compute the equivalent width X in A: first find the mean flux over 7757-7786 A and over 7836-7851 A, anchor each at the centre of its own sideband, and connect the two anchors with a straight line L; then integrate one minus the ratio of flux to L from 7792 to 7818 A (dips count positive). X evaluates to 0.3 A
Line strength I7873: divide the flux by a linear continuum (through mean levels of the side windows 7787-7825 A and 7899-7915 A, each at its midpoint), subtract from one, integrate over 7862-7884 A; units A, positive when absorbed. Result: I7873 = 0.4 A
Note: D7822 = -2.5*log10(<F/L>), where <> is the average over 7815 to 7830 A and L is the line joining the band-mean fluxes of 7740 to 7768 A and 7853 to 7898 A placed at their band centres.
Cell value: -0.03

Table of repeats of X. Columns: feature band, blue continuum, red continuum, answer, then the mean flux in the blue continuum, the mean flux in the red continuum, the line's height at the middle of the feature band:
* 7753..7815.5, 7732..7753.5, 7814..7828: 0.7 A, 2.34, 2.34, 2.34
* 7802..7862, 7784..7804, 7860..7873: -0.3 A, 2.31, 2.28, 2.29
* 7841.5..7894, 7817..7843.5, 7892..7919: 1.0 A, 2.32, 2.31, 2.32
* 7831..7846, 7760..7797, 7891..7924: 0.3 A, 2.33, 2.29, 2.31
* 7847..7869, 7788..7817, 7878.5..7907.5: 0.1 A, 2.3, 2.28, 2.29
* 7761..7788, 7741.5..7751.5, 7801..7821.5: -0.3 A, 2.31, 2.32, 2.31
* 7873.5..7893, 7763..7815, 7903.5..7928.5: 0.4 A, 2.31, 2.28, 2.29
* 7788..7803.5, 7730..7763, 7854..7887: 0.1 A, 2.34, 2.26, 2.31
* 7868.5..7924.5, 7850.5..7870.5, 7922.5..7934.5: -0.5 A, 2.26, 2.26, 2.26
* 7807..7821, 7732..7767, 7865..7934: -0.1 A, 2.34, 2.28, 2.31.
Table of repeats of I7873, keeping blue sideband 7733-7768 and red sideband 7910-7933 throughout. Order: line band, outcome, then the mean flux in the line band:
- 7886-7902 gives 0.0 A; 2.27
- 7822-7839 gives -0.1 A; 2.31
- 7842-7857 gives 0.1 A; 2.28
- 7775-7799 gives 0.0 A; 2.32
